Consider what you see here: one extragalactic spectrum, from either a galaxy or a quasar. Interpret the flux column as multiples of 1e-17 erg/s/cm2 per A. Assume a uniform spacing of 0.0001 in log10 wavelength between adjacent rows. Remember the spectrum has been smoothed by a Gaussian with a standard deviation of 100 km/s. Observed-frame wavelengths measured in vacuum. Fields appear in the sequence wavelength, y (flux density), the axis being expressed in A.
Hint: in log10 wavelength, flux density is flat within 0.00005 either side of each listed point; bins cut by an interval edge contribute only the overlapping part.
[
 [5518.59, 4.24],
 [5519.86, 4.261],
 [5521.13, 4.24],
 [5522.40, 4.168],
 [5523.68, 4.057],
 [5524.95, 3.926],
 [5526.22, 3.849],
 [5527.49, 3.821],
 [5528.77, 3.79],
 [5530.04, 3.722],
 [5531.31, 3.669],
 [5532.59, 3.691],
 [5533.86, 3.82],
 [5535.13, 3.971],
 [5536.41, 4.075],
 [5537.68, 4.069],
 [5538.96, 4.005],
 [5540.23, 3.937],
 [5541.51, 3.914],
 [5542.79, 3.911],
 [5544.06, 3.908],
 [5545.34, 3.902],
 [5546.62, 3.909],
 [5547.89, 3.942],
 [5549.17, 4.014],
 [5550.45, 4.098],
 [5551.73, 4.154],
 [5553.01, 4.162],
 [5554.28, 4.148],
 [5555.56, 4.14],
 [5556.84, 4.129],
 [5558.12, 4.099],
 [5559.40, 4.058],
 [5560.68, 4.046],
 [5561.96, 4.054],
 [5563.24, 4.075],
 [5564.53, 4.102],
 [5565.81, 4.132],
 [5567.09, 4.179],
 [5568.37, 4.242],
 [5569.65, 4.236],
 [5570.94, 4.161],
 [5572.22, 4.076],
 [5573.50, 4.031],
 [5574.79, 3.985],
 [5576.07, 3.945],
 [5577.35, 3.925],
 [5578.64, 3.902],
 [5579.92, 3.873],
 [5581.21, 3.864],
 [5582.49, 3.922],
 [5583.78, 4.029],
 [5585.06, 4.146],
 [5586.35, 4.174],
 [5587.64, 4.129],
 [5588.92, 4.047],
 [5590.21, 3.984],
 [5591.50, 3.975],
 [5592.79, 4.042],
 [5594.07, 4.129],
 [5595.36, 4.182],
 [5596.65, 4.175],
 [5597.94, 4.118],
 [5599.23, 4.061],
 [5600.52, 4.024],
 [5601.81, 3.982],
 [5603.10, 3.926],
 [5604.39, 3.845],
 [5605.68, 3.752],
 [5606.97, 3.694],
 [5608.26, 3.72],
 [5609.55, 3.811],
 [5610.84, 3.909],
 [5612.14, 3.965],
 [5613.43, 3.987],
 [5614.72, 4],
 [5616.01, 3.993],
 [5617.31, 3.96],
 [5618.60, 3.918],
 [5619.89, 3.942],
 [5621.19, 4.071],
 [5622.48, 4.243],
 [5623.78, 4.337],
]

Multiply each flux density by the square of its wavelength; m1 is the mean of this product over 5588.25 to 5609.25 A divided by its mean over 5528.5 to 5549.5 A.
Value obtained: 1.04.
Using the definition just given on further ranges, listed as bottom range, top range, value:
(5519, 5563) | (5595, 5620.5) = 1.01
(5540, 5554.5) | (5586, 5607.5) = 1.02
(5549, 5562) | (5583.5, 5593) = 1.00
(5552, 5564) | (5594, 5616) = 0.98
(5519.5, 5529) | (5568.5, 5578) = 1.03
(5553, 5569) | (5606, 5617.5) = 0.96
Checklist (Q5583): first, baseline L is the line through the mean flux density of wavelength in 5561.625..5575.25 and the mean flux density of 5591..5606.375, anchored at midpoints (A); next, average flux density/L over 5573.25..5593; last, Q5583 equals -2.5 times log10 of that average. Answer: 0.02 mag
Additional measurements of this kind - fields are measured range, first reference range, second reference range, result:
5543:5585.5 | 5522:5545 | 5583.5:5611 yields -0.027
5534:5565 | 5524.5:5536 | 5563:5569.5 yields -0.010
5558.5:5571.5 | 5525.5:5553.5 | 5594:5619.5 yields -0.051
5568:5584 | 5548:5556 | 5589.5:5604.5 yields 0.017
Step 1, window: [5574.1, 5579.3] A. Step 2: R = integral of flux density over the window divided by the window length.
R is 3.94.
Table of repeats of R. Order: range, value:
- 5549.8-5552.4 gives 4.12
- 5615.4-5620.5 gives 3.95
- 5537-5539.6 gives 4.05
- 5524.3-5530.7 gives 3.83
